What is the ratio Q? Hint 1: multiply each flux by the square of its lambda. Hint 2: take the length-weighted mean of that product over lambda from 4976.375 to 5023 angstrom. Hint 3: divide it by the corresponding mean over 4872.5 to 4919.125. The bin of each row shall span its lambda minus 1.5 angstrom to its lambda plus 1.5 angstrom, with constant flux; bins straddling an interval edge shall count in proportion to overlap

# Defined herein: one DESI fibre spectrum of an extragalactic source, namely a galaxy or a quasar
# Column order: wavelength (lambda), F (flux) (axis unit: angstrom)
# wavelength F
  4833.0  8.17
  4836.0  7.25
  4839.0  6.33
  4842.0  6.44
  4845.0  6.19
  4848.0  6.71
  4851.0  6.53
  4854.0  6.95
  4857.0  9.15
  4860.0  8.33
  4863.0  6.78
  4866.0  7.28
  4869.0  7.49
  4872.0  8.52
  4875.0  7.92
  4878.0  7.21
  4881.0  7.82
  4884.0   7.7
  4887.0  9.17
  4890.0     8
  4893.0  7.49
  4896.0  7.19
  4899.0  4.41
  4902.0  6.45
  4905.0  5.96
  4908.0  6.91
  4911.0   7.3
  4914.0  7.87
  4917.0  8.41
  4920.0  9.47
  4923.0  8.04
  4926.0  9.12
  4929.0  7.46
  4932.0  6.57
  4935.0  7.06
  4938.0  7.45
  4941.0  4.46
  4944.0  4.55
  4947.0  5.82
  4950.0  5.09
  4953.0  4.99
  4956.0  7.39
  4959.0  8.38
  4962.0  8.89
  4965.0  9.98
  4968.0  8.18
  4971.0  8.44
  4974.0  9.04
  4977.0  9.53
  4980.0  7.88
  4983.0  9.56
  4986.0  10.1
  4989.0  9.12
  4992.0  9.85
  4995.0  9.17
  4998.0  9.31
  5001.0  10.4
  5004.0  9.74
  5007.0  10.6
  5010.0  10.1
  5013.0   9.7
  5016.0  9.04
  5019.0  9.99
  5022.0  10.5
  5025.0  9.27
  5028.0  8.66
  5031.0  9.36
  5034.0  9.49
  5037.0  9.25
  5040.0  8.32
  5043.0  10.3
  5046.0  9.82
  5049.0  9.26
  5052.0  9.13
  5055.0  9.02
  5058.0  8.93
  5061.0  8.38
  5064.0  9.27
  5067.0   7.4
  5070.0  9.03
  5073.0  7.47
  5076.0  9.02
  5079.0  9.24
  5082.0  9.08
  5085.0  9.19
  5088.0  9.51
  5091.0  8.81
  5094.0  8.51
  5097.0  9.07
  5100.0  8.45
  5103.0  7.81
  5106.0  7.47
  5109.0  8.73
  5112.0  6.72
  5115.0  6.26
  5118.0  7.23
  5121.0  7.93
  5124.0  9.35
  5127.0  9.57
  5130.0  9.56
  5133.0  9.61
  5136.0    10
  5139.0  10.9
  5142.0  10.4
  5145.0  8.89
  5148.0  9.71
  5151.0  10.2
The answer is 1.4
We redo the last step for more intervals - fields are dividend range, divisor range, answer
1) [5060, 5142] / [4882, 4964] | 1.31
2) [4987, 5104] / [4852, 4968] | 1.32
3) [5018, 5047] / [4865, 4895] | 1.28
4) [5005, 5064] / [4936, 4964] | 1.52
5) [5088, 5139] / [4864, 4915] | 1.28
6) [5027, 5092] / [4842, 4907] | 1.33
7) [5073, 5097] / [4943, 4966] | 1.37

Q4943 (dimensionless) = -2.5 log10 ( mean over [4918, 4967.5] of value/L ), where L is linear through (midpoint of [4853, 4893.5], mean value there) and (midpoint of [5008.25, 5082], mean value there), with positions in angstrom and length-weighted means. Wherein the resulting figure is 0.17 mag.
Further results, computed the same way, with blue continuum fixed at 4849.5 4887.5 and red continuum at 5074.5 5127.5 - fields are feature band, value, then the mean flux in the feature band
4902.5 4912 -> 0.18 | 6.66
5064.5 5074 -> 0.03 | 8.13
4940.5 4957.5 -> 0.41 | 5.44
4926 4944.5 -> 0.20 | 6.58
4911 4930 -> -0.06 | 8.33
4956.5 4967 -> -0.11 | 8.88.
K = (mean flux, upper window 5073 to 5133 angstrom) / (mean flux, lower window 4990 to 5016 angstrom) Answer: 0.87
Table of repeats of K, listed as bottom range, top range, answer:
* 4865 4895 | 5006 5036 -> 1.23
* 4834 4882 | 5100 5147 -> 1.19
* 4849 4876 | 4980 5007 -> 1.26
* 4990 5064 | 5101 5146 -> 0.92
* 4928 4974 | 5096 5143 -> 1.23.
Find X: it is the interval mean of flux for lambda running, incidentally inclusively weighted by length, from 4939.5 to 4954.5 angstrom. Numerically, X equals 4.98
